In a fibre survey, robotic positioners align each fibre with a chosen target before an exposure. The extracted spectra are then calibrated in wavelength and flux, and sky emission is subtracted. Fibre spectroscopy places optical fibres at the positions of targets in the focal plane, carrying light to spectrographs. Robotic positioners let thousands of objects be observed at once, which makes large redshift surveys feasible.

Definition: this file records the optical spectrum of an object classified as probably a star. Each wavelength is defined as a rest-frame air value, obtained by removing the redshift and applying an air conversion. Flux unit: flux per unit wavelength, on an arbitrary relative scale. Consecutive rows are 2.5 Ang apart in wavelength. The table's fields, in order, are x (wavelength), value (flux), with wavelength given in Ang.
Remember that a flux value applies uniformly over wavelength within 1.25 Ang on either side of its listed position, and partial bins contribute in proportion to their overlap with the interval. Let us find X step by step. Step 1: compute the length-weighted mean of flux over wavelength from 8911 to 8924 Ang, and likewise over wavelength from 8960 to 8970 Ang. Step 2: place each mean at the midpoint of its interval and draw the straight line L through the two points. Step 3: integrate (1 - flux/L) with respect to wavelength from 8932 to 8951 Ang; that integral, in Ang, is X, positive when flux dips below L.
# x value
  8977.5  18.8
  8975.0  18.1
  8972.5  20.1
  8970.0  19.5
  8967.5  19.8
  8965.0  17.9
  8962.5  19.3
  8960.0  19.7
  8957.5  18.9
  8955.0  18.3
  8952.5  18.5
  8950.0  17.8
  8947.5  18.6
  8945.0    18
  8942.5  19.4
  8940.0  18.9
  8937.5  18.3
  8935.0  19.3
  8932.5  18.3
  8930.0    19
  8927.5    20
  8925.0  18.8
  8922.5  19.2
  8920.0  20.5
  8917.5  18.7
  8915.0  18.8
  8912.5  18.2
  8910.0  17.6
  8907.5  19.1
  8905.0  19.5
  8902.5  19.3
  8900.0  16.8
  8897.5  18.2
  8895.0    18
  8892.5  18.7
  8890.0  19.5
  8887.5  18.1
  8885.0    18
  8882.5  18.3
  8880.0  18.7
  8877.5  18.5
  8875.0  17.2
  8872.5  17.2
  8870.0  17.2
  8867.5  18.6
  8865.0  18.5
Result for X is 0.5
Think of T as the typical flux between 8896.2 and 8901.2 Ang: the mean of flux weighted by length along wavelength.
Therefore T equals 17.5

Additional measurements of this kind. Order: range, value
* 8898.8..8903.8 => 18.1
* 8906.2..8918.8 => 18.5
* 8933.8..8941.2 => 18.8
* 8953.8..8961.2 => 19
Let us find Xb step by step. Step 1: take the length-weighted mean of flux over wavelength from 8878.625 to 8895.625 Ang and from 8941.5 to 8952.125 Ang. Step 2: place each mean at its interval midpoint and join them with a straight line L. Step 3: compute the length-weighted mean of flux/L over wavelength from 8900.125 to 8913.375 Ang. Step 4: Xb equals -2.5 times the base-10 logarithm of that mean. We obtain -0.01 mag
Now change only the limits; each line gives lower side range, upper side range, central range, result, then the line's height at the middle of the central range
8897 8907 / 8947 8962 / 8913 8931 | -0.04 mag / 18.6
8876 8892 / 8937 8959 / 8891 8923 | -0.01 mag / 18.5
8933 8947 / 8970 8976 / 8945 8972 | 0.01 mag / 19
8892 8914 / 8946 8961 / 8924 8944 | -0.03 mag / 18.5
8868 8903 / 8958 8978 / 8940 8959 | 0.02 mag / 18.9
